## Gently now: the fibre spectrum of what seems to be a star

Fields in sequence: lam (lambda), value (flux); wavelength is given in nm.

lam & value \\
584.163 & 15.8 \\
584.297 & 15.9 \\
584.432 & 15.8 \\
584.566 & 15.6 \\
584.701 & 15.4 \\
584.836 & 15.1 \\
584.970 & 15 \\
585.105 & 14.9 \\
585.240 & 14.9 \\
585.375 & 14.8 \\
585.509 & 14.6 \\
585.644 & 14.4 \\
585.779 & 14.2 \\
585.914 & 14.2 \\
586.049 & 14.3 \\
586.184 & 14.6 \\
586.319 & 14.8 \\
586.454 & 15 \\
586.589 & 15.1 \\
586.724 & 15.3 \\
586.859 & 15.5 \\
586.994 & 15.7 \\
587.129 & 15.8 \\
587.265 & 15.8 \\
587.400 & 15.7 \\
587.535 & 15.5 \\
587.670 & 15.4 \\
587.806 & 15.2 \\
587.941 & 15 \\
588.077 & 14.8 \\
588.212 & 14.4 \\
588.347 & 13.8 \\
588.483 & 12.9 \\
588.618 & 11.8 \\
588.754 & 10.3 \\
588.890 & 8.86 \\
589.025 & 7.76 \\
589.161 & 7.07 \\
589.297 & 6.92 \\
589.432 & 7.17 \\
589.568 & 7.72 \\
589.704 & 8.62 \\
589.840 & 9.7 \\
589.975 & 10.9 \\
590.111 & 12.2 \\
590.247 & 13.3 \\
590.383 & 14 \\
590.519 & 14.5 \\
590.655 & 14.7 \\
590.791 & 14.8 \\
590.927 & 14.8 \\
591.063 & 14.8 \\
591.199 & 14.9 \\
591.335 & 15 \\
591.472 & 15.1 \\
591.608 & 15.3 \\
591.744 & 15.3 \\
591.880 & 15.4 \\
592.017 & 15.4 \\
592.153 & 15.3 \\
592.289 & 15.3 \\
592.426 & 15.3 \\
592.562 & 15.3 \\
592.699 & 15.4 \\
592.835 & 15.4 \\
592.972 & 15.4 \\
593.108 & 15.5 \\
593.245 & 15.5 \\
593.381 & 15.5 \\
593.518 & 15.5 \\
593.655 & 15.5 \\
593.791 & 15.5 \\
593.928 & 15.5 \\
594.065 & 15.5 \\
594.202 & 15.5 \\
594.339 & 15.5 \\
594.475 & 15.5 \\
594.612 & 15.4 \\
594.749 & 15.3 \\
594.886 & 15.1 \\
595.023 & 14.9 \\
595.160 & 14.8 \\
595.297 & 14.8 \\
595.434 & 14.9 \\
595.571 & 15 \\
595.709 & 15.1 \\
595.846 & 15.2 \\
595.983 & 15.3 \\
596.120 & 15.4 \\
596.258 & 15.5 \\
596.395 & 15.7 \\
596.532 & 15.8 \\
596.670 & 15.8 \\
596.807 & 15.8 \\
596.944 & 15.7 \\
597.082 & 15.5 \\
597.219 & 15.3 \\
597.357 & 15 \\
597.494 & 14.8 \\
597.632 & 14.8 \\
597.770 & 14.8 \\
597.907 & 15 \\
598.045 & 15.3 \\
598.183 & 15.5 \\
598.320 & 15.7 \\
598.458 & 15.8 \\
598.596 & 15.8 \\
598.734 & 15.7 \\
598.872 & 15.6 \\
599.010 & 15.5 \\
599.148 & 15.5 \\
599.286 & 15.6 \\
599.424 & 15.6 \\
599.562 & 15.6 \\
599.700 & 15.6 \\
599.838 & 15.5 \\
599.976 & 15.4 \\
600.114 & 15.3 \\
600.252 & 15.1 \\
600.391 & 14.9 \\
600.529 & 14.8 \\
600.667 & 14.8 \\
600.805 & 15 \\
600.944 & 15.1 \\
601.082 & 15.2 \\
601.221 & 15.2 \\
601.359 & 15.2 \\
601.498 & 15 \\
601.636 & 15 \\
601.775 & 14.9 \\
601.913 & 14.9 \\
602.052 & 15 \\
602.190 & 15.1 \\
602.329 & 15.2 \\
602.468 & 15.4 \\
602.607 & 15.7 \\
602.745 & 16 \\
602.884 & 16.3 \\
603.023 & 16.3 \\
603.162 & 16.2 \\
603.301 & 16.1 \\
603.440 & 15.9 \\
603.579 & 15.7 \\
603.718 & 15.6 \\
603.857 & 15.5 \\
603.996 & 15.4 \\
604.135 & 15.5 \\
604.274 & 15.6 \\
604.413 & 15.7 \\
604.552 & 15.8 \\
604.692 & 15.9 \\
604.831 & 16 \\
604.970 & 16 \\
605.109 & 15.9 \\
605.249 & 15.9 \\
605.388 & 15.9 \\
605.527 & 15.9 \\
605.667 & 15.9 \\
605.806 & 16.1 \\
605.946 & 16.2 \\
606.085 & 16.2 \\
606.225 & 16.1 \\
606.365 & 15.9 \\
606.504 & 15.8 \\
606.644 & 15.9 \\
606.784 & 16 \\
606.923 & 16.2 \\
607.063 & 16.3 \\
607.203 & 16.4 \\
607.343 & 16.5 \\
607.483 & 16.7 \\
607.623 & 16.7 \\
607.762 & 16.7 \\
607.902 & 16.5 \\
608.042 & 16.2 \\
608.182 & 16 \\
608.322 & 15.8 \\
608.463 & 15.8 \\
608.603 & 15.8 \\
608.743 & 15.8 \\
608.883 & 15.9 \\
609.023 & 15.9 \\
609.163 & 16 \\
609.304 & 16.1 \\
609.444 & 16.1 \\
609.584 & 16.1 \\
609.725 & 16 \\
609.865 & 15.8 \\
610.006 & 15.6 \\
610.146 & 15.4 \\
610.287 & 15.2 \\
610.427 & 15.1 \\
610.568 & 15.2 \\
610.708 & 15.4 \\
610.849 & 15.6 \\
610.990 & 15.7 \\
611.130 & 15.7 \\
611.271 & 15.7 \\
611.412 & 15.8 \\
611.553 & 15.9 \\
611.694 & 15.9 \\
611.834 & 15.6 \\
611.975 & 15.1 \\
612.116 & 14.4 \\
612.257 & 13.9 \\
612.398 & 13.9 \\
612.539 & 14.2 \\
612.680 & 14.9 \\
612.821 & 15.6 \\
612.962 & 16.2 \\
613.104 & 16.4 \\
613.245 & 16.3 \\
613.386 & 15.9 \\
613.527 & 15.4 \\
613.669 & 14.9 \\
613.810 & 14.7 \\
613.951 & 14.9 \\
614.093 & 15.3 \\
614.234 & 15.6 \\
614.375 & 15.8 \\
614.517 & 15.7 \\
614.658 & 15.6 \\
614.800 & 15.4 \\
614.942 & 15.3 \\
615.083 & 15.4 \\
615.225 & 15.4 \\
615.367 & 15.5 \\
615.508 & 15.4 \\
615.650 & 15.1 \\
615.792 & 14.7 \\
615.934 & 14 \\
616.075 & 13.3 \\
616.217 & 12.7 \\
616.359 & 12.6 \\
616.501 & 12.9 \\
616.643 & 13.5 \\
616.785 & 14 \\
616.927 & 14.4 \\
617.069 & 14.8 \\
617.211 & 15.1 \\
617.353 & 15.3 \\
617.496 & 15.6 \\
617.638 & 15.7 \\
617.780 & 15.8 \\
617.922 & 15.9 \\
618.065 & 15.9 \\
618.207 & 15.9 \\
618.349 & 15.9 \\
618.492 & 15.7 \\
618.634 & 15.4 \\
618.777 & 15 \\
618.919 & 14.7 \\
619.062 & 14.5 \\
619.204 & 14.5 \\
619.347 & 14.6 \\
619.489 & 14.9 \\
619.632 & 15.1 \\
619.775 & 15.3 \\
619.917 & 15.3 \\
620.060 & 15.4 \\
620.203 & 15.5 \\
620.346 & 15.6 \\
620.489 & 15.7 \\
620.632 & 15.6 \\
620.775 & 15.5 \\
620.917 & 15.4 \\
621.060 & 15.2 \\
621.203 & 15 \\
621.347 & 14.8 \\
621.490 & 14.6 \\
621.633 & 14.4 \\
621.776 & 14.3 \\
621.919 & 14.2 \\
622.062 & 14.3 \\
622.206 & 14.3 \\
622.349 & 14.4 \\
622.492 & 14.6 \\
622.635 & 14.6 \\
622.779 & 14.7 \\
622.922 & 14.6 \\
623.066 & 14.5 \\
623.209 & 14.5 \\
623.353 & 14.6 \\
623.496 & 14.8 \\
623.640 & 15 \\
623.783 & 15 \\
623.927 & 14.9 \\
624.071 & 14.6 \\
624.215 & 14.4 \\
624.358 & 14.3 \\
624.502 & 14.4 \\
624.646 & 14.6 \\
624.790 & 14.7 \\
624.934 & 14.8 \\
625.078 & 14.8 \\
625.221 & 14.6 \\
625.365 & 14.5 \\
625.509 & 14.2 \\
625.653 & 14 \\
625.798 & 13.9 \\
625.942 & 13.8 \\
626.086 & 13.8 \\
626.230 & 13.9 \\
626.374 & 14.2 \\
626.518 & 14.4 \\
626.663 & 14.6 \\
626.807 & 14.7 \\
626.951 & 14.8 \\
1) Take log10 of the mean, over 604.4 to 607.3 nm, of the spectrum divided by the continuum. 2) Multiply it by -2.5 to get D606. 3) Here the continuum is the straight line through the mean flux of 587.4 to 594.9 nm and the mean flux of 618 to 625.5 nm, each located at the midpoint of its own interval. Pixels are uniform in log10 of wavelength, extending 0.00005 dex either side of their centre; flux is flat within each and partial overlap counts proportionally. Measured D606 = -0.12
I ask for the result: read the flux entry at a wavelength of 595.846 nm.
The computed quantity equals 15.2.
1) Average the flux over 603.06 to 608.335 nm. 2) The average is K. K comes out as 16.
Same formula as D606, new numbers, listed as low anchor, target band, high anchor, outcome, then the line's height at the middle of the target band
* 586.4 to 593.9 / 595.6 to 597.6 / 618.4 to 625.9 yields -0.10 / 14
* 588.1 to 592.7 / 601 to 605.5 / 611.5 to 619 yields -0.12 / 13.9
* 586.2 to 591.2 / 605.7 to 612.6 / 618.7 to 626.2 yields -0.13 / 14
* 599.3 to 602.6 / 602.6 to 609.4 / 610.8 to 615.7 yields -0.05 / 15.3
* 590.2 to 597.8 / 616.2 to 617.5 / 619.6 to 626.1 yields 0.06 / 14.8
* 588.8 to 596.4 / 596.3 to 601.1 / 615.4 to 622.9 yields -0.09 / 14.2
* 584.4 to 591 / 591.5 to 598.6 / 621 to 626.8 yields -0.13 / 13.6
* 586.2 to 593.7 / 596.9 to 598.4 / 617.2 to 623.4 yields -0.08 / 14.1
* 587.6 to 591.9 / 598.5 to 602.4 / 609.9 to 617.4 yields -0.12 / 13.7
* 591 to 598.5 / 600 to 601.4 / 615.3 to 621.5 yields 0.01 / 15.2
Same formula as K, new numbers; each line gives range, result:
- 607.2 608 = 16.6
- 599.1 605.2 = 15.5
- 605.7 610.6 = 16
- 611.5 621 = 15.1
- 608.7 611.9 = 15.7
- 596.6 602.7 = 15.3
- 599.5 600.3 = 15.4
